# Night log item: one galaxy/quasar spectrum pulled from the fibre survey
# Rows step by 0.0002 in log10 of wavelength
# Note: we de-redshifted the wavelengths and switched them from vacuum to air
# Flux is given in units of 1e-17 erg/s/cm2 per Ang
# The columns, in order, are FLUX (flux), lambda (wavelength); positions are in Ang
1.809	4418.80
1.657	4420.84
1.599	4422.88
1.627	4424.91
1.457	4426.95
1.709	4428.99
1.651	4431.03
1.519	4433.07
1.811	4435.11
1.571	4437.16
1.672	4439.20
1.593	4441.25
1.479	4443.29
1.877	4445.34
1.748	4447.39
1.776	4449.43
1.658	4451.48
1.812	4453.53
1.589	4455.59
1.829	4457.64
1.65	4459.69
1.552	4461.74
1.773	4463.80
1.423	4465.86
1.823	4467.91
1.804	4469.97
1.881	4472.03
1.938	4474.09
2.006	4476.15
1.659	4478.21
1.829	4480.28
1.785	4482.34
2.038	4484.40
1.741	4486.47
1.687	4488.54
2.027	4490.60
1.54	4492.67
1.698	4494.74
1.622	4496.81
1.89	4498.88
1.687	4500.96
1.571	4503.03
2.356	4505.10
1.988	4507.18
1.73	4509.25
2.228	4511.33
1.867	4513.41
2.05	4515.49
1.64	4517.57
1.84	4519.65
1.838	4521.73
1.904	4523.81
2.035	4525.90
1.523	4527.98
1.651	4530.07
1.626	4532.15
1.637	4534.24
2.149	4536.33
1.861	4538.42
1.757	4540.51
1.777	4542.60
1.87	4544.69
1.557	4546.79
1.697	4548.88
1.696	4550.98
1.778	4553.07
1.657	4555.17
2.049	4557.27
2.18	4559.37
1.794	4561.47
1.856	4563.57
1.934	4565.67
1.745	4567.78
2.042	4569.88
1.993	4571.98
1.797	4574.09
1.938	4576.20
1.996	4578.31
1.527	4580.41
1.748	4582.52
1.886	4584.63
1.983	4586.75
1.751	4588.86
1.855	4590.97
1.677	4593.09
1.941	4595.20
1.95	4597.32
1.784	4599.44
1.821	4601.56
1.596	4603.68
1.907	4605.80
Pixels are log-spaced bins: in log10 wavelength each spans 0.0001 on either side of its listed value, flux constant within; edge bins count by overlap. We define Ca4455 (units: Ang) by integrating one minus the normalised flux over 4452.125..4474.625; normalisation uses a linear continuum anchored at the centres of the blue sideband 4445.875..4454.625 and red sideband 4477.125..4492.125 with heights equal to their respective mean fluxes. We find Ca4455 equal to 0.6 Ang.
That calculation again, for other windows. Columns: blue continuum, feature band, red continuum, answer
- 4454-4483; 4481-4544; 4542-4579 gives -0.9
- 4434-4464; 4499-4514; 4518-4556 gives -1.5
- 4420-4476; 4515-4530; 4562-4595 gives -0.3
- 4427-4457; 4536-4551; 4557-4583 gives 0.5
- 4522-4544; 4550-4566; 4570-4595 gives -0.4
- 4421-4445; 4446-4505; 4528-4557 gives -3.3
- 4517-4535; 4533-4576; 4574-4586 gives -1.3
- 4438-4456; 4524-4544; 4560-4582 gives 0.3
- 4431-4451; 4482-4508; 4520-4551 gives -1.3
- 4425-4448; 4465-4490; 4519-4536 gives -1.6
